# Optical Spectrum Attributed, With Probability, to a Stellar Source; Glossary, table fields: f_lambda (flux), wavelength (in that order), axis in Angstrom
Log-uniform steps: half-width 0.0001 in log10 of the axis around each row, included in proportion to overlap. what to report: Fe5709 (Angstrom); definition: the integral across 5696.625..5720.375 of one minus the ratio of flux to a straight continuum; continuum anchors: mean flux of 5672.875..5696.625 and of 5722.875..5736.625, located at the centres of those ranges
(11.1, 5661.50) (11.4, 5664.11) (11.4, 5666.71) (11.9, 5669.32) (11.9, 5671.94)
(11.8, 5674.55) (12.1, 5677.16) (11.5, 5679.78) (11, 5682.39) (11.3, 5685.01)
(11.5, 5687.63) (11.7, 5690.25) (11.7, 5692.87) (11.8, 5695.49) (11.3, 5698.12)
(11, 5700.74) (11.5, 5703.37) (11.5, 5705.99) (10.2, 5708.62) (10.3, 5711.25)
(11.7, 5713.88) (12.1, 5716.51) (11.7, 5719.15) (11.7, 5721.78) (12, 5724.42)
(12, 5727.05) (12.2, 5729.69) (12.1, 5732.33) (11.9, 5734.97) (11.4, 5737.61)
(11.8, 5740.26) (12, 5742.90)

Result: 1.1 Angstrom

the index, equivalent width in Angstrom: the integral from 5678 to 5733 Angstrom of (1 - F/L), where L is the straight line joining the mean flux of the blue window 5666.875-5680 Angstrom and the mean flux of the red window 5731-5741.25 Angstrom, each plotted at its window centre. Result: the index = 1.4 Angstrom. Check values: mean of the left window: 11.8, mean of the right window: 11.8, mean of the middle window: 11.5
